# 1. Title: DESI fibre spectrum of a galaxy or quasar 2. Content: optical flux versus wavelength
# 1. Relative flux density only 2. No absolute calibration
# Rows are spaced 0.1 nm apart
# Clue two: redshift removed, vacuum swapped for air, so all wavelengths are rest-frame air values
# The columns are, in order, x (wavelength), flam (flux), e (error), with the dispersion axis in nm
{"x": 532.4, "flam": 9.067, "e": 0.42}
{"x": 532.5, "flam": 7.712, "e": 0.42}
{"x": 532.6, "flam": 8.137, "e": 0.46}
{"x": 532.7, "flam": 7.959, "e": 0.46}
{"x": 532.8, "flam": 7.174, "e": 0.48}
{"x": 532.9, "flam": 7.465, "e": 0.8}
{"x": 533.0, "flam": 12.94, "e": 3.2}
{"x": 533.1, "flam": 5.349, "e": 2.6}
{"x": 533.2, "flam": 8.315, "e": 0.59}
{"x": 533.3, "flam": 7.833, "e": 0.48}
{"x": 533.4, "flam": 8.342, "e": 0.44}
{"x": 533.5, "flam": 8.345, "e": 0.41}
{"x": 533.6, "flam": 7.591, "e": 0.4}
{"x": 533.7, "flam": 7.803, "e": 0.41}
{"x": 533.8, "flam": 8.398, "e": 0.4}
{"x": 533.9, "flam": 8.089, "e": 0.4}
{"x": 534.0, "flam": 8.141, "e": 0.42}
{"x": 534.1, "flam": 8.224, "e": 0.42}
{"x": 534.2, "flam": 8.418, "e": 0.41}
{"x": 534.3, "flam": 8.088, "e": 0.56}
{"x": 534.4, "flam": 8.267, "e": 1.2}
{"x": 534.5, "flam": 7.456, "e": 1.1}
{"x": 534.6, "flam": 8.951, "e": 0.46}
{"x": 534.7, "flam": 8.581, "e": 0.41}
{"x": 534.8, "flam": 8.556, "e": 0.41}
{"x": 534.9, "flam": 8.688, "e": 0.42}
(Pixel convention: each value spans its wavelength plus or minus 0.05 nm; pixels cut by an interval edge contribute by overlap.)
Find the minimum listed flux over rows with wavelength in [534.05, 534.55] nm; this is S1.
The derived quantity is 7.456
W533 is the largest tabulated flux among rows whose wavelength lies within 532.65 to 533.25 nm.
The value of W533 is 12.94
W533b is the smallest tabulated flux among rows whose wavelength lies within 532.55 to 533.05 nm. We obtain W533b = 7.174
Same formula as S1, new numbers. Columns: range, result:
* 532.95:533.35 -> 5.349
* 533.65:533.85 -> 7.803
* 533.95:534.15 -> 8.141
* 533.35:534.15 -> 7.591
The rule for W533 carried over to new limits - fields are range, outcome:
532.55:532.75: 8.137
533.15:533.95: 8.398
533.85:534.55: 8.418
